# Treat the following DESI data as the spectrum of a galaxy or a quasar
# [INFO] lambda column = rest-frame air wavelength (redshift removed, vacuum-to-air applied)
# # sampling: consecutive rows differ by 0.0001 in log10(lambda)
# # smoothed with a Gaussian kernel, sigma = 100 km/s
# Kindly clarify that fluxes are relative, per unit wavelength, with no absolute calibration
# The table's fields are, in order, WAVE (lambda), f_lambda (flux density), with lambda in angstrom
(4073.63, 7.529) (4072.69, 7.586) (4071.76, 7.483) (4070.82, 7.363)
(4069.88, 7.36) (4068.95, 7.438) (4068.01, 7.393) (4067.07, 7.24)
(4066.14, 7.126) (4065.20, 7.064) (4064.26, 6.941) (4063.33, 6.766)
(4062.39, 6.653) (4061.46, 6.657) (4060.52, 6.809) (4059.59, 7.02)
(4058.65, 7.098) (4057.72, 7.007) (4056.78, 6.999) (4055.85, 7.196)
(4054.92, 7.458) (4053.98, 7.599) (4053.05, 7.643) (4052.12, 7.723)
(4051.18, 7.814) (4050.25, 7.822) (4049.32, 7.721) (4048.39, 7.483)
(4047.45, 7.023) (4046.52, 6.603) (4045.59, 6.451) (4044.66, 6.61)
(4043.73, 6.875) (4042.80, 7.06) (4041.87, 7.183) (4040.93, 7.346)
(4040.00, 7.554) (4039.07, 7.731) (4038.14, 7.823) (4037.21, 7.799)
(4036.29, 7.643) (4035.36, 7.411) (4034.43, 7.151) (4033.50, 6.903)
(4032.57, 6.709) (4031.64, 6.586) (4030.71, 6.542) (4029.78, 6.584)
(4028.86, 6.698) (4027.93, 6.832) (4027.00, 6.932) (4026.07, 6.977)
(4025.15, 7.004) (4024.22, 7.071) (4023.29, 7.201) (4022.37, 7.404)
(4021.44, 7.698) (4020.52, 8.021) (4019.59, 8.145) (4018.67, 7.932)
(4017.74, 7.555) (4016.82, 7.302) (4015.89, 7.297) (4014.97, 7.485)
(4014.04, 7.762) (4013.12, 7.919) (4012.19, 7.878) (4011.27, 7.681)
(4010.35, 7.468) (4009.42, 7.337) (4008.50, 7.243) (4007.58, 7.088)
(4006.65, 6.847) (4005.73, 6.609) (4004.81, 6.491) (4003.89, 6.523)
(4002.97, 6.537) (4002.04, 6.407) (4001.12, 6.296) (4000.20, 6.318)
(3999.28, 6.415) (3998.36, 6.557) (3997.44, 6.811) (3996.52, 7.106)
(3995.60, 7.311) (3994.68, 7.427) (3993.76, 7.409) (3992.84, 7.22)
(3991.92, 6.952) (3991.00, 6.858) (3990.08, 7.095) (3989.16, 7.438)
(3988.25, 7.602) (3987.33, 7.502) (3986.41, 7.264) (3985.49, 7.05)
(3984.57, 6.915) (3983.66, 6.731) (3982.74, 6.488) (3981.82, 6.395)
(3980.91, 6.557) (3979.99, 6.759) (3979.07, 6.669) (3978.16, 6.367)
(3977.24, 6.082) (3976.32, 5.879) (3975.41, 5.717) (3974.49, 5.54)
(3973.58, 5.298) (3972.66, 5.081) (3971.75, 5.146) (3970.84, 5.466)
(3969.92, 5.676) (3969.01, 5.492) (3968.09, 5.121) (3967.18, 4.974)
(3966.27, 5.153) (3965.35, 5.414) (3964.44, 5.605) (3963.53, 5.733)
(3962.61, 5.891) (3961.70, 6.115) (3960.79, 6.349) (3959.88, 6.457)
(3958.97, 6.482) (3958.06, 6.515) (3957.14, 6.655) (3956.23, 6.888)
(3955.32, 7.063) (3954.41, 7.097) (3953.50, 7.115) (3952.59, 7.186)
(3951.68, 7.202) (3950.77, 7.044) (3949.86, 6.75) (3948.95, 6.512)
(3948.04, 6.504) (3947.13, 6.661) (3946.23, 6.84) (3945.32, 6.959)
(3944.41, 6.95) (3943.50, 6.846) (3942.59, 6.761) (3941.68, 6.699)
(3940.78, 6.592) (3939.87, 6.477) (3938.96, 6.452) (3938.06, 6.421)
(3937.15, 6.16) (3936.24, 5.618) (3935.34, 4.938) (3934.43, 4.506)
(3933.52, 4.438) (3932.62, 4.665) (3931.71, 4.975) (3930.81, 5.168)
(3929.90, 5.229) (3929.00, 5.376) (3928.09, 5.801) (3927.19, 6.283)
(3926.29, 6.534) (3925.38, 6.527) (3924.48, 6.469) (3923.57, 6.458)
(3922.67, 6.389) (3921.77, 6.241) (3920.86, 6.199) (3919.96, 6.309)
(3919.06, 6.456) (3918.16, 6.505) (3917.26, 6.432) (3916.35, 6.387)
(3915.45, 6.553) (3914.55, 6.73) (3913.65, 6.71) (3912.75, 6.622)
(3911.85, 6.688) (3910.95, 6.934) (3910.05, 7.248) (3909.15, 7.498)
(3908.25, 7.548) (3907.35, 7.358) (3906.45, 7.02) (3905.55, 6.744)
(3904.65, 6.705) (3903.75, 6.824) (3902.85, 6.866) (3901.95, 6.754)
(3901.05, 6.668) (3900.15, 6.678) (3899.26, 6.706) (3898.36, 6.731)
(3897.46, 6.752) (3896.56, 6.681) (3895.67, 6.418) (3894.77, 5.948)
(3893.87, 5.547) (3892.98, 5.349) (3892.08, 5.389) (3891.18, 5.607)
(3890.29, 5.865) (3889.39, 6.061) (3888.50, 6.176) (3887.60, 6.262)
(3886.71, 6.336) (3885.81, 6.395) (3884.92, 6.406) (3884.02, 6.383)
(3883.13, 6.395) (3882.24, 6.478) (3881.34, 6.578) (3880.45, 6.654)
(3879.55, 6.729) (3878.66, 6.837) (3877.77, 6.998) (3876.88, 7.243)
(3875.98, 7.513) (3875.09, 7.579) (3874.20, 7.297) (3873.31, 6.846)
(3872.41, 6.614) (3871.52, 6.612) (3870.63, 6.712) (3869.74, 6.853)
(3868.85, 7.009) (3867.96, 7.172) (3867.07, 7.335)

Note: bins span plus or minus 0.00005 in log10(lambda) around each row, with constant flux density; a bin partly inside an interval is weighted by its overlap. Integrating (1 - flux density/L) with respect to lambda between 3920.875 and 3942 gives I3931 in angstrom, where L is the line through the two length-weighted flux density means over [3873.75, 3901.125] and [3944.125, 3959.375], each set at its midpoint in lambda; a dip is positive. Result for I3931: 2.8 angstrom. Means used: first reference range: 6.47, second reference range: 6.85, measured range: 5.85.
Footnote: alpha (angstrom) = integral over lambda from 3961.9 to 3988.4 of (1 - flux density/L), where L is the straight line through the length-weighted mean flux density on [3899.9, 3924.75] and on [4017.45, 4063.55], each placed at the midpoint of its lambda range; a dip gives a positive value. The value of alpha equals 3.5 angstrom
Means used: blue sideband 6.71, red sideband 7.21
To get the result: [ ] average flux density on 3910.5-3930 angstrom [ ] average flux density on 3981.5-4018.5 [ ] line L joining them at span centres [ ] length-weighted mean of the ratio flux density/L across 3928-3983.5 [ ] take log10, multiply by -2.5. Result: 0.102 mag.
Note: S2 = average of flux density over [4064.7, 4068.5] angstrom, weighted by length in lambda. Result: 7.19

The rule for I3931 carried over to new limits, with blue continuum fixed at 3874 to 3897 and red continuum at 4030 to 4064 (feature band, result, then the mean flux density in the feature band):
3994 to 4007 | 0.5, 6.7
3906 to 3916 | -0.7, 6.99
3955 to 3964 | 0.5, 6.4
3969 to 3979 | 1.7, 5.66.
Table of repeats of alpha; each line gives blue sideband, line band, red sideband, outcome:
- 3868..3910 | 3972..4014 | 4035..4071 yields 1.4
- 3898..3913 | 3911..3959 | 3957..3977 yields -0.2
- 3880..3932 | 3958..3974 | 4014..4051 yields 2.7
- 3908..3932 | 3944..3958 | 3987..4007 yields -0.6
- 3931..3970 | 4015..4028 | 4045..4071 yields -1.1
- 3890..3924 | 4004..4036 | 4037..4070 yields -0.7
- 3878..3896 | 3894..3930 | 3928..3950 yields -2.8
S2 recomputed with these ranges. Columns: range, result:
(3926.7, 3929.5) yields 5.84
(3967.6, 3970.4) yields 5.42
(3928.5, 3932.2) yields 5.18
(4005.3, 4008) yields 6.83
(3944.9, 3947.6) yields 6.83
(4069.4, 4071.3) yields 7.37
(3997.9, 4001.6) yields 6.4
